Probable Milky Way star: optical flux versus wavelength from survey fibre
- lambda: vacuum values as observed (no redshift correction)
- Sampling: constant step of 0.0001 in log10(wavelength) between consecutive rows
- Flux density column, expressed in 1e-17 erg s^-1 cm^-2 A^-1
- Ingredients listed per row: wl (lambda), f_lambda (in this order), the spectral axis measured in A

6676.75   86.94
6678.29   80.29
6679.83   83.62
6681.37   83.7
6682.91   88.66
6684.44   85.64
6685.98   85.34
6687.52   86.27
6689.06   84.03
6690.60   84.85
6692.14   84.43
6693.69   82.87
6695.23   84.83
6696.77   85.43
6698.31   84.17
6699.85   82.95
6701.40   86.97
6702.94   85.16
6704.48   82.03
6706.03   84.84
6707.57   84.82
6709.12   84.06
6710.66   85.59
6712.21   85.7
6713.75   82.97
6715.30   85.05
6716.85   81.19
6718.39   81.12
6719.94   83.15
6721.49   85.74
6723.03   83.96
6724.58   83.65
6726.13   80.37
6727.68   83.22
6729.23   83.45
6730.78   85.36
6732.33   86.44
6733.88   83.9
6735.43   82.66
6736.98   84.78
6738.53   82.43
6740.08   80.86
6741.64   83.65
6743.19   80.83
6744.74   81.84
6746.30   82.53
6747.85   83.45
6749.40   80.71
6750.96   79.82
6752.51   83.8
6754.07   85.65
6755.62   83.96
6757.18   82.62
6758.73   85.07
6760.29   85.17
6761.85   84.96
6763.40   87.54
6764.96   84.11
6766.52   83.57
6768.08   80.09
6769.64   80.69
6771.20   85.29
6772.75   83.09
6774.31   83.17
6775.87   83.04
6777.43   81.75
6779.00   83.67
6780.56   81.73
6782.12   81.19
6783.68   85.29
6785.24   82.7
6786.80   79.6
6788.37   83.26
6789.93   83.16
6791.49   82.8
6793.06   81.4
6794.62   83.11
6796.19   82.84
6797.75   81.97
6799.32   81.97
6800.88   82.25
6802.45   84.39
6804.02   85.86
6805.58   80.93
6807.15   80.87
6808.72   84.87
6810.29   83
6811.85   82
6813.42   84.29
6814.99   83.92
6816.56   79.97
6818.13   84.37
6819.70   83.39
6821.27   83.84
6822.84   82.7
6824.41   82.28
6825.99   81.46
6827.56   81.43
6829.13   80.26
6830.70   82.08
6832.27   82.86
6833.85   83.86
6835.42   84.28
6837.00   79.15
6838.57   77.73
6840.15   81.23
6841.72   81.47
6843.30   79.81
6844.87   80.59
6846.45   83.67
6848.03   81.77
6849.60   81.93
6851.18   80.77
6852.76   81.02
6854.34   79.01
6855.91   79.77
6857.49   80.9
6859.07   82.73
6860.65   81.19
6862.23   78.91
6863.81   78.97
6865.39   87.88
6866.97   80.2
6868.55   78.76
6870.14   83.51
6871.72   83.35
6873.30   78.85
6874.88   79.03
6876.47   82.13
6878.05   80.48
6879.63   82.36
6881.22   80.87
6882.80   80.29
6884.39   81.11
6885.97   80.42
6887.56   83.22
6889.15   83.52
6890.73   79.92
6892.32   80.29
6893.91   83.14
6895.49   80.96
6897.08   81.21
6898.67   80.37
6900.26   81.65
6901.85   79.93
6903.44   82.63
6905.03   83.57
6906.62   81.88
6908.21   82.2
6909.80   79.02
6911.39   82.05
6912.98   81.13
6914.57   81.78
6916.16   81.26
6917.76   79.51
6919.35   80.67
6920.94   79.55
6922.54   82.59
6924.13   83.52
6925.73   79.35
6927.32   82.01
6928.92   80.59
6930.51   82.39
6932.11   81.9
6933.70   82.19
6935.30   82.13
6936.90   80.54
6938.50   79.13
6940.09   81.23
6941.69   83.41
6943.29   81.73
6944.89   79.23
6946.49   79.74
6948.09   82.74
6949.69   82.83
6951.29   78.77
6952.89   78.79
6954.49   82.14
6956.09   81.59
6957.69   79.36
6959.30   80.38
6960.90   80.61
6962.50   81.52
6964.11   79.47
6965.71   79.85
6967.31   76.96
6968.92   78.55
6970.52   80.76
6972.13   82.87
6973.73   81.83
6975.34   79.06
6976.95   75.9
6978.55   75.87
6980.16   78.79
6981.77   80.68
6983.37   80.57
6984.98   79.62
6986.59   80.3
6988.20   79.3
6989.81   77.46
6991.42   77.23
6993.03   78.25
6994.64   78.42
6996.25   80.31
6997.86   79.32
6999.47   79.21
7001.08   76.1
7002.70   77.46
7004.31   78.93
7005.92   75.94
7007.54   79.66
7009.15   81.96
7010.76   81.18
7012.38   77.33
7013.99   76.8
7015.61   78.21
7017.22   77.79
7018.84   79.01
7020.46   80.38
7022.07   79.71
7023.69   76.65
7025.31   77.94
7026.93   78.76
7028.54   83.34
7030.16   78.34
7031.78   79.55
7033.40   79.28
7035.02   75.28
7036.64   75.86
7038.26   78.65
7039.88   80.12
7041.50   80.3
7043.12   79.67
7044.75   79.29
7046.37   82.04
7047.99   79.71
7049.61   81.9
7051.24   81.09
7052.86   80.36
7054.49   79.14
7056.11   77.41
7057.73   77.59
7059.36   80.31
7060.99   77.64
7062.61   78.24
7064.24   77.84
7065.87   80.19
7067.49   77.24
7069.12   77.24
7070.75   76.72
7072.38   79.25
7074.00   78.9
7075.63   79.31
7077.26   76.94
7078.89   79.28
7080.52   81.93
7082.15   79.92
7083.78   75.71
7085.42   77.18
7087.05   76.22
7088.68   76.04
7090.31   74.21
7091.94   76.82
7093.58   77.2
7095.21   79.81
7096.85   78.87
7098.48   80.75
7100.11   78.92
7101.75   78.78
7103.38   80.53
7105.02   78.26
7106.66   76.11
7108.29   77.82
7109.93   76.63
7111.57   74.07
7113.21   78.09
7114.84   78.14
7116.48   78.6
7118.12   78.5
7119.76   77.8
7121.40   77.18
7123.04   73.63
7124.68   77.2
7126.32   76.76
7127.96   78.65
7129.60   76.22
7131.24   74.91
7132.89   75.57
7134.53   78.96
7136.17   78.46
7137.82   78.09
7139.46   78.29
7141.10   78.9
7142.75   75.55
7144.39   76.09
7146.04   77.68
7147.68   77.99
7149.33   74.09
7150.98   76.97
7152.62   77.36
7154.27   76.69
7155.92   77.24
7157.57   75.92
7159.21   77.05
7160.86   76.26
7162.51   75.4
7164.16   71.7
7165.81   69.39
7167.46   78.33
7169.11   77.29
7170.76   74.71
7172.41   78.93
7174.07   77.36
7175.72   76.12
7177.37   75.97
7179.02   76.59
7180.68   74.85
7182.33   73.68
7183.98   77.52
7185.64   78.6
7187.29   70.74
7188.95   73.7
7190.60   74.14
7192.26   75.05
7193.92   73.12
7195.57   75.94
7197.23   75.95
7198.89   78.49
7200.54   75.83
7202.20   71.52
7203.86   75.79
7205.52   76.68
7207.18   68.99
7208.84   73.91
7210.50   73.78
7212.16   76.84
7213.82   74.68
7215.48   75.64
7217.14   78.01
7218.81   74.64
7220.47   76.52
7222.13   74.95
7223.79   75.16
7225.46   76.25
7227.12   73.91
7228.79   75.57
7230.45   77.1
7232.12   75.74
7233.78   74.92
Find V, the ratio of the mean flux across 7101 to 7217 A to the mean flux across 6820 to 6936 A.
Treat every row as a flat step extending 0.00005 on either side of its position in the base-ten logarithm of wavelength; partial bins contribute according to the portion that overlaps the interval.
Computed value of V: 0.9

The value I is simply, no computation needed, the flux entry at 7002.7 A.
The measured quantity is 77.46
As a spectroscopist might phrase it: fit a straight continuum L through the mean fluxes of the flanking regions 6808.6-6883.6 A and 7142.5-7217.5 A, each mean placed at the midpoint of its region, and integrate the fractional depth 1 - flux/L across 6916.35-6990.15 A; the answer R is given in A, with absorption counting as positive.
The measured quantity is -0.7 A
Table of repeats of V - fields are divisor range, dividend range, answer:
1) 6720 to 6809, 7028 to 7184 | 0.93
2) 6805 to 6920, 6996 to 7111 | 0.96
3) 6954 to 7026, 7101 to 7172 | 0.97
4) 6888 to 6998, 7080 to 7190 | 0.95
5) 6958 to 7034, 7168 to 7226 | 0.95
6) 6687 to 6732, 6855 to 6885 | 0.96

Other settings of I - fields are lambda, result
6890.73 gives 79.92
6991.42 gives 77.23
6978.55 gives 75.87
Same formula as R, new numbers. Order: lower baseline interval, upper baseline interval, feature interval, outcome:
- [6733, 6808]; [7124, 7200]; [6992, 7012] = 0.02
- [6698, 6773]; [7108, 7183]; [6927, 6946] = -0.28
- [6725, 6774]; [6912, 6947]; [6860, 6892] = 0.22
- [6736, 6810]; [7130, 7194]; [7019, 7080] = -0.72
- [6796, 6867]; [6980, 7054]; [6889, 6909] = -0.16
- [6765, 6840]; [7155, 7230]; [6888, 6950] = -0.79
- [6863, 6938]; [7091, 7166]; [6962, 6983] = 0.17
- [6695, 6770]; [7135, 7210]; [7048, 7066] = -0.33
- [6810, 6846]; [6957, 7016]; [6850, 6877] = 0.12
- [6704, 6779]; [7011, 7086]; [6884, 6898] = -0.06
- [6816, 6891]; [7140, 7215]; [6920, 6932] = -0.20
